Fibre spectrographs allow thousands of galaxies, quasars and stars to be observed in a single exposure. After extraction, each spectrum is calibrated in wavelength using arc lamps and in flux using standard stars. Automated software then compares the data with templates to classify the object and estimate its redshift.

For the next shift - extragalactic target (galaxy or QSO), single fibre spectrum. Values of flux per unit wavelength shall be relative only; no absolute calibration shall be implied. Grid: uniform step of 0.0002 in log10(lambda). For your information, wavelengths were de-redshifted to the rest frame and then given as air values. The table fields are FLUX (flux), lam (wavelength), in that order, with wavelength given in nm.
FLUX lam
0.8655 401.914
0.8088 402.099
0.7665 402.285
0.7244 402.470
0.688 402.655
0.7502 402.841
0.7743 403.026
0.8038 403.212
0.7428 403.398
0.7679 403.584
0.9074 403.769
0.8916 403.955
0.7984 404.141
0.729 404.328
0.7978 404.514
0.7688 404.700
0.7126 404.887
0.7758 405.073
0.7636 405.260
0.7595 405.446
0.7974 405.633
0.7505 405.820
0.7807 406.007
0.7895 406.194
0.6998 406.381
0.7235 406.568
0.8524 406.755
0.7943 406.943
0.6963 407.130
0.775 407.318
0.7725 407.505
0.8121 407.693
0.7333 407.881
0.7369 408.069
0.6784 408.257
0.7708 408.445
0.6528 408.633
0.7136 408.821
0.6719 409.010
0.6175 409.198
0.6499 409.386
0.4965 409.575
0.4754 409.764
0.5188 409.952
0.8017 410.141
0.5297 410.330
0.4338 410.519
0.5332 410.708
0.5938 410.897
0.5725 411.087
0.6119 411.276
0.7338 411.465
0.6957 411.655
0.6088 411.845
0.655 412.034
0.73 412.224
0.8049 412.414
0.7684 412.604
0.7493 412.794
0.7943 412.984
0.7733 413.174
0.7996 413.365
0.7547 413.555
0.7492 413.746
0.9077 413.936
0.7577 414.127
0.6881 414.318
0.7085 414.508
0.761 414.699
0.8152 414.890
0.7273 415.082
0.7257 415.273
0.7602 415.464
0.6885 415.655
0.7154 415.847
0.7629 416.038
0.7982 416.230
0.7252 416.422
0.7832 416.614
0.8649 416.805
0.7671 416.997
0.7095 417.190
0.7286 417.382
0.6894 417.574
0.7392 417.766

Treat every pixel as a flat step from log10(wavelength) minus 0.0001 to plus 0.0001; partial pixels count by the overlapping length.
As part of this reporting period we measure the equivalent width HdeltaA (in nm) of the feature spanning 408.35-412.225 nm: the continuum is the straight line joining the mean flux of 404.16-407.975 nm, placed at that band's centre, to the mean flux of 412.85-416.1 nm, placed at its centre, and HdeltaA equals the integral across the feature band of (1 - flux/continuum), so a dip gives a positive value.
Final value 0.72 nm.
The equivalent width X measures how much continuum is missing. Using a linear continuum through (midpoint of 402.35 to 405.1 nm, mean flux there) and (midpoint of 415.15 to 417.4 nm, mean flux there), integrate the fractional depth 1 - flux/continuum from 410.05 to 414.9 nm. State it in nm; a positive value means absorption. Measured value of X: 0.36 nm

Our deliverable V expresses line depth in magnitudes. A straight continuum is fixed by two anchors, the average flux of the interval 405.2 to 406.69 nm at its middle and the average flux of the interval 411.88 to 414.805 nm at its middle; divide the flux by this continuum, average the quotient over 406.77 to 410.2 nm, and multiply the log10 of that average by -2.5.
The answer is 0.10 mag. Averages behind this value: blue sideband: 0.76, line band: 0.689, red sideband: 0.757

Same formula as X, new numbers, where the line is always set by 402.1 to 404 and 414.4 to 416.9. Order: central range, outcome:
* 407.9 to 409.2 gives 0.119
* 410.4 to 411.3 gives 0.261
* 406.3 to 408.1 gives 0.027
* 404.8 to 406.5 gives 0.037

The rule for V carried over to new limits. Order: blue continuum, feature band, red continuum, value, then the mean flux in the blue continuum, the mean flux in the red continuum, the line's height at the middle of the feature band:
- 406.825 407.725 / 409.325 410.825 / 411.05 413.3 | 0.31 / 0.769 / 0.713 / 0.737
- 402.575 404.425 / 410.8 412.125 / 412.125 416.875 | 0.20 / 0.786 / 0.764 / 0.77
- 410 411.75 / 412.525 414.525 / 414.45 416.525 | -0.13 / 0.609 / 0.745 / 0.687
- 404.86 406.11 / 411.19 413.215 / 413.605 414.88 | 0.07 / 0.766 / 0.765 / 0.766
